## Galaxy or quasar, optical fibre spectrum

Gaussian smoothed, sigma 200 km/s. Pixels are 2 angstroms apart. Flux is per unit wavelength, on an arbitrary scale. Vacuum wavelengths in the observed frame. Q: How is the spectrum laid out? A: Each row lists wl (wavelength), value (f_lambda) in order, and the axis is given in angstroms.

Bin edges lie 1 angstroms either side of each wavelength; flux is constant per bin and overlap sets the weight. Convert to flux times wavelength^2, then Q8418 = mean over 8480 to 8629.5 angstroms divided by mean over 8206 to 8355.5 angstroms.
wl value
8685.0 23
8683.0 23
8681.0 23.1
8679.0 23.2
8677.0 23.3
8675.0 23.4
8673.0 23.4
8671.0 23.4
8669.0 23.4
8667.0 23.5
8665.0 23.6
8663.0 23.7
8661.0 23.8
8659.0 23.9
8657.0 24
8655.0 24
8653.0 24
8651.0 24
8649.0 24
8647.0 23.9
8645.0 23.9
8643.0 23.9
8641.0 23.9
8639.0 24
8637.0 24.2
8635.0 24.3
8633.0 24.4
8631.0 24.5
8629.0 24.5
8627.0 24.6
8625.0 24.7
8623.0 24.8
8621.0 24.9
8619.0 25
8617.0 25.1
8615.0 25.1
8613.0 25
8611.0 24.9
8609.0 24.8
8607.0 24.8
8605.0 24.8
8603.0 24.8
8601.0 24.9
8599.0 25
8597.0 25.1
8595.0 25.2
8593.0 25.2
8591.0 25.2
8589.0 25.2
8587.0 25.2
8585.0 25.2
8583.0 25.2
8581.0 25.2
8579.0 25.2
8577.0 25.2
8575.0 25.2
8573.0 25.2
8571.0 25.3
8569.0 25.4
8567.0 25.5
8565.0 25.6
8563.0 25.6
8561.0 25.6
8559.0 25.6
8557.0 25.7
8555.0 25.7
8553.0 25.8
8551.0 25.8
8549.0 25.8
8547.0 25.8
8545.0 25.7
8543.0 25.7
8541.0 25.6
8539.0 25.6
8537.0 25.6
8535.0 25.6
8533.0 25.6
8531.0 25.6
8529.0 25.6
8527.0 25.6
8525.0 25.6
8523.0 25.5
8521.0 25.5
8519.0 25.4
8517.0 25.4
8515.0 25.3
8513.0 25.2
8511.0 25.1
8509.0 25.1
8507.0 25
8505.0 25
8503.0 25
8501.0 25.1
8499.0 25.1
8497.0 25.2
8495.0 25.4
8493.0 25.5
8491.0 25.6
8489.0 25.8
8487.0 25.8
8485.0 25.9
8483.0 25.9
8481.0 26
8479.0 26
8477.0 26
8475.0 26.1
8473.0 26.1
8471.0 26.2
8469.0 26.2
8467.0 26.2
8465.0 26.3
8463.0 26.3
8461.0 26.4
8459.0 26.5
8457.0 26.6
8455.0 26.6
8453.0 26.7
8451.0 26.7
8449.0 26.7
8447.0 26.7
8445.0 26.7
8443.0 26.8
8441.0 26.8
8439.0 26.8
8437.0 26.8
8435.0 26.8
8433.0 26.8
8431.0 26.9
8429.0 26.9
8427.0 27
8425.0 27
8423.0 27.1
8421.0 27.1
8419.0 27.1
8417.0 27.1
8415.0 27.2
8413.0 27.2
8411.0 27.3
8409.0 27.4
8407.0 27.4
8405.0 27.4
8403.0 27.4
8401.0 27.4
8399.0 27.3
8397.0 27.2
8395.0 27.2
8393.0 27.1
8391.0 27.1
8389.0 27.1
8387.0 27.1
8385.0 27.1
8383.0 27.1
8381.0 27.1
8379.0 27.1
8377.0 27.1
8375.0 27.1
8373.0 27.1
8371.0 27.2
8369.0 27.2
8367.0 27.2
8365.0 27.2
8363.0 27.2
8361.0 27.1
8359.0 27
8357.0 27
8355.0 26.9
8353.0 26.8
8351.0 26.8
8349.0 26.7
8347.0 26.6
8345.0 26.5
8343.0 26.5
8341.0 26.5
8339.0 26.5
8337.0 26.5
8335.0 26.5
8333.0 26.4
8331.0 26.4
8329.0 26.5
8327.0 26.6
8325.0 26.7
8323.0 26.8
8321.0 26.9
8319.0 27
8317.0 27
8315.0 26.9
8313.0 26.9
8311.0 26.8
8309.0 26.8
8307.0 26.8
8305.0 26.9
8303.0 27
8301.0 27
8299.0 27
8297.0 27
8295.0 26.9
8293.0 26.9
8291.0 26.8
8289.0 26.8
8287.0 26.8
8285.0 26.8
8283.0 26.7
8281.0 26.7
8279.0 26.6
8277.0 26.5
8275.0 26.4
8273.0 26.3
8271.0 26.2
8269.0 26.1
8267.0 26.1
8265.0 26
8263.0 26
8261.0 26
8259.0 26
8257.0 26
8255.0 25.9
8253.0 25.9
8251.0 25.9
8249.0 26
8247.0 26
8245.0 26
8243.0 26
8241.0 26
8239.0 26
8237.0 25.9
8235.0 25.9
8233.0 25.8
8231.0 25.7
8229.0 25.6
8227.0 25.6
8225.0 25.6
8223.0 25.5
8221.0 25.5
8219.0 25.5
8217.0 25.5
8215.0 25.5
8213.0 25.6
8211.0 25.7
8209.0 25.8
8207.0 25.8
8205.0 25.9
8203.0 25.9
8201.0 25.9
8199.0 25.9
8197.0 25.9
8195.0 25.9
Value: 1.03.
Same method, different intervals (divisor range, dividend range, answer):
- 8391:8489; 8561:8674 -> 0.96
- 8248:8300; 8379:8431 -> 1.06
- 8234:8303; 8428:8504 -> 1.04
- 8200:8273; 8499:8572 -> 1.06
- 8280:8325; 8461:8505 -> 1.00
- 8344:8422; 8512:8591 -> 0.98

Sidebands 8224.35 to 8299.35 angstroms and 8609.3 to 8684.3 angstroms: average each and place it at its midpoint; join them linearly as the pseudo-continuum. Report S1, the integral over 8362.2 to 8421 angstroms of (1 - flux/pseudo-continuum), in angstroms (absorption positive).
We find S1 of -3.9 angstroms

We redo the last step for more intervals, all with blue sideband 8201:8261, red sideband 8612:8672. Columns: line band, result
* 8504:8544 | -1.25 angstroms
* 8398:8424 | -2.24 angstroms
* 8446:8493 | -2.54 angstroms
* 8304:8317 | -0.70 angstroms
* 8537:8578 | -1.74 angstroms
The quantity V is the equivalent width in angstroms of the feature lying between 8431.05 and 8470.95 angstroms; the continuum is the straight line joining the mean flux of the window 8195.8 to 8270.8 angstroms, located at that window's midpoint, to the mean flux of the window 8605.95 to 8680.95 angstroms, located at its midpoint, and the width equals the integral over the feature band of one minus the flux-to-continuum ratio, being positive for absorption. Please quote -2.7 angstroms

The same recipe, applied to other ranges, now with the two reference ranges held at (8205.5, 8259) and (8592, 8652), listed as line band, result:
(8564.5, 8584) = -0.43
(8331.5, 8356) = -1.11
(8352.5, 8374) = -1.44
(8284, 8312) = -1.42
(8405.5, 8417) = -0.93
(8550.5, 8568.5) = -0.62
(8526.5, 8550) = -0.75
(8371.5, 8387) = -1.08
